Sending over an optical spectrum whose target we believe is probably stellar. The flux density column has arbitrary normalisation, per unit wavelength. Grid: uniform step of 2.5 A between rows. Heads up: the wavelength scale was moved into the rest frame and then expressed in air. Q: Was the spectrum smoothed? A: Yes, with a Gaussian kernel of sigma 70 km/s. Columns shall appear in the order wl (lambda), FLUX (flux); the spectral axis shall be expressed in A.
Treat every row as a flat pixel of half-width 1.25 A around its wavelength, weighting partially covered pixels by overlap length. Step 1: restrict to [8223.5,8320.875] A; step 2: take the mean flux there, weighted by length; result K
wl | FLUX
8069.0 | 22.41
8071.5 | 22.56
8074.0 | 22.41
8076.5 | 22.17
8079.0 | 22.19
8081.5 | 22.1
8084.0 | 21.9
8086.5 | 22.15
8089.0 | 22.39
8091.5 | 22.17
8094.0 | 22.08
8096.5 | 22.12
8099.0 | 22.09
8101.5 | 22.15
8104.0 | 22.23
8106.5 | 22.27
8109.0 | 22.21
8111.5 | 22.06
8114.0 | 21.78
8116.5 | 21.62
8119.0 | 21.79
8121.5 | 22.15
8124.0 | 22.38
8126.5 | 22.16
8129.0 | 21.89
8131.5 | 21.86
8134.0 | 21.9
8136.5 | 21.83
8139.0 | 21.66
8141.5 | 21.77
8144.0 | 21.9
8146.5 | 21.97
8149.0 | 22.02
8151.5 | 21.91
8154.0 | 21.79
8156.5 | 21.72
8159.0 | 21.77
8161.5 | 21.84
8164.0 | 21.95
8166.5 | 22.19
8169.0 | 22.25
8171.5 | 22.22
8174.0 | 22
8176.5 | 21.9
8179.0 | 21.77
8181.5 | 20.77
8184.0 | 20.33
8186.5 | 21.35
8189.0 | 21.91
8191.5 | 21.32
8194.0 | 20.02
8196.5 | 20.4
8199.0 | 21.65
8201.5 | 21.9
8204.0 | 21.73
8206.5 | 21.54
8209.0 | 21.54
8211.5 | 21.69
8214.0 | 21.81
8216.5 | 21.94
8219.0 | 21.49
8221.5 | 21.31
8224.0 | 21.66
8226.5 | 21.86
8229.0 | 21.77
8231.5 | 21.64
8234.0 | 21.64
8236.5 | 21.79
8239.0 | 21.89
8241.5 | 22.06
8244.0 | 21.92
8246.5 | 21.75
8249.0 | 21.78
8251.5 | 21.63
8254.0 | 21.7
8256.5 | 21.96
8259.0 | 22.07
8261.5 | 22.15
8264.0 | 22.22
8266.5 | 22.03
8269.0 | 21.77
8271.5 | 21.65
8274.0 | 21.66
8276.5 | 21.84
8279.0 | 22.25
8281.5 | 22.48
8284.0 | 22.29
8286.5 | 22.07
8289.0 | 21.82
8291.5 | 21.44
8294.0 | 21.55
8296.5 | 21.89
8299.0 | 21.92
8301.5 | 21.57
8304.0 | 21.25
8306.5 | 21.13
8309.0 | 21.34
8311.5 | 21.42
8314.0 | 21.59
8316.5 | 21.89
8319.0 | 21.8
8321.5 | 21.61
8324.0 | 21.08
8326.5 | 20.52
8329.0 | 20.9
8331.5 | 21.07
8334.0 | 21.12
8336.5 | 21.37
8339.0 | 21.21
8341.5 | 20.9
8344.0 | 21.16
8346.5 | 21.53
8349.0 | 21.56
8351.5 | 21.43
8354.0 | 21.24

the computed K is 21.8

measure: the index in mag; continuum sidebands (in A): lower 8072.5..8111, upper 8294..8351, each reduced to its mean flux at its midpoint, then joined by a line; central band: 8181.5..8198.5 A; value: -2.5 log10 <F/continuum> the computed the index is 0.047 mag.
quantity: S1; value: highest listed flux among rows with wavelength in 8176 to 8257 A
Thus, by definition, 22.06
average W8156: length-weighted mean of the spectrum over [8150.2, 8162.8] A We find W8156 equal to 21.8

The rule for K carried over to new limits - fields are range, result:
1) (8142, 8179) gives 21.9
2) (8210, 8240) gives 21.7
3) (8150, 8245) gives 21.6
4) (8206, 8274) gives 21.8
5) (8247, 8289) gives 22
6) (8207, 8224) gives 21.6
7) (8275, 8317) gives 21.7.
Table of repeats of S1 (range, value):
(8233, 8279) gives 22.25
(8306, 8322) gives 21.89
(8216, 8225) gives 21.94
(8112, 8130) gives 22.38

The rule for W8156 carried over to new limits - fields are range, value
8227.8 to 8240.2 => 21.7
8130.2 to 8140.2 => 21.8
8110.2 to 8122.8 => 21.9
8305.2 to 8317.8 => 21.5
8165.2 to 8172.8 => 22.2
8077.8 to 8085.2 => 22.1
